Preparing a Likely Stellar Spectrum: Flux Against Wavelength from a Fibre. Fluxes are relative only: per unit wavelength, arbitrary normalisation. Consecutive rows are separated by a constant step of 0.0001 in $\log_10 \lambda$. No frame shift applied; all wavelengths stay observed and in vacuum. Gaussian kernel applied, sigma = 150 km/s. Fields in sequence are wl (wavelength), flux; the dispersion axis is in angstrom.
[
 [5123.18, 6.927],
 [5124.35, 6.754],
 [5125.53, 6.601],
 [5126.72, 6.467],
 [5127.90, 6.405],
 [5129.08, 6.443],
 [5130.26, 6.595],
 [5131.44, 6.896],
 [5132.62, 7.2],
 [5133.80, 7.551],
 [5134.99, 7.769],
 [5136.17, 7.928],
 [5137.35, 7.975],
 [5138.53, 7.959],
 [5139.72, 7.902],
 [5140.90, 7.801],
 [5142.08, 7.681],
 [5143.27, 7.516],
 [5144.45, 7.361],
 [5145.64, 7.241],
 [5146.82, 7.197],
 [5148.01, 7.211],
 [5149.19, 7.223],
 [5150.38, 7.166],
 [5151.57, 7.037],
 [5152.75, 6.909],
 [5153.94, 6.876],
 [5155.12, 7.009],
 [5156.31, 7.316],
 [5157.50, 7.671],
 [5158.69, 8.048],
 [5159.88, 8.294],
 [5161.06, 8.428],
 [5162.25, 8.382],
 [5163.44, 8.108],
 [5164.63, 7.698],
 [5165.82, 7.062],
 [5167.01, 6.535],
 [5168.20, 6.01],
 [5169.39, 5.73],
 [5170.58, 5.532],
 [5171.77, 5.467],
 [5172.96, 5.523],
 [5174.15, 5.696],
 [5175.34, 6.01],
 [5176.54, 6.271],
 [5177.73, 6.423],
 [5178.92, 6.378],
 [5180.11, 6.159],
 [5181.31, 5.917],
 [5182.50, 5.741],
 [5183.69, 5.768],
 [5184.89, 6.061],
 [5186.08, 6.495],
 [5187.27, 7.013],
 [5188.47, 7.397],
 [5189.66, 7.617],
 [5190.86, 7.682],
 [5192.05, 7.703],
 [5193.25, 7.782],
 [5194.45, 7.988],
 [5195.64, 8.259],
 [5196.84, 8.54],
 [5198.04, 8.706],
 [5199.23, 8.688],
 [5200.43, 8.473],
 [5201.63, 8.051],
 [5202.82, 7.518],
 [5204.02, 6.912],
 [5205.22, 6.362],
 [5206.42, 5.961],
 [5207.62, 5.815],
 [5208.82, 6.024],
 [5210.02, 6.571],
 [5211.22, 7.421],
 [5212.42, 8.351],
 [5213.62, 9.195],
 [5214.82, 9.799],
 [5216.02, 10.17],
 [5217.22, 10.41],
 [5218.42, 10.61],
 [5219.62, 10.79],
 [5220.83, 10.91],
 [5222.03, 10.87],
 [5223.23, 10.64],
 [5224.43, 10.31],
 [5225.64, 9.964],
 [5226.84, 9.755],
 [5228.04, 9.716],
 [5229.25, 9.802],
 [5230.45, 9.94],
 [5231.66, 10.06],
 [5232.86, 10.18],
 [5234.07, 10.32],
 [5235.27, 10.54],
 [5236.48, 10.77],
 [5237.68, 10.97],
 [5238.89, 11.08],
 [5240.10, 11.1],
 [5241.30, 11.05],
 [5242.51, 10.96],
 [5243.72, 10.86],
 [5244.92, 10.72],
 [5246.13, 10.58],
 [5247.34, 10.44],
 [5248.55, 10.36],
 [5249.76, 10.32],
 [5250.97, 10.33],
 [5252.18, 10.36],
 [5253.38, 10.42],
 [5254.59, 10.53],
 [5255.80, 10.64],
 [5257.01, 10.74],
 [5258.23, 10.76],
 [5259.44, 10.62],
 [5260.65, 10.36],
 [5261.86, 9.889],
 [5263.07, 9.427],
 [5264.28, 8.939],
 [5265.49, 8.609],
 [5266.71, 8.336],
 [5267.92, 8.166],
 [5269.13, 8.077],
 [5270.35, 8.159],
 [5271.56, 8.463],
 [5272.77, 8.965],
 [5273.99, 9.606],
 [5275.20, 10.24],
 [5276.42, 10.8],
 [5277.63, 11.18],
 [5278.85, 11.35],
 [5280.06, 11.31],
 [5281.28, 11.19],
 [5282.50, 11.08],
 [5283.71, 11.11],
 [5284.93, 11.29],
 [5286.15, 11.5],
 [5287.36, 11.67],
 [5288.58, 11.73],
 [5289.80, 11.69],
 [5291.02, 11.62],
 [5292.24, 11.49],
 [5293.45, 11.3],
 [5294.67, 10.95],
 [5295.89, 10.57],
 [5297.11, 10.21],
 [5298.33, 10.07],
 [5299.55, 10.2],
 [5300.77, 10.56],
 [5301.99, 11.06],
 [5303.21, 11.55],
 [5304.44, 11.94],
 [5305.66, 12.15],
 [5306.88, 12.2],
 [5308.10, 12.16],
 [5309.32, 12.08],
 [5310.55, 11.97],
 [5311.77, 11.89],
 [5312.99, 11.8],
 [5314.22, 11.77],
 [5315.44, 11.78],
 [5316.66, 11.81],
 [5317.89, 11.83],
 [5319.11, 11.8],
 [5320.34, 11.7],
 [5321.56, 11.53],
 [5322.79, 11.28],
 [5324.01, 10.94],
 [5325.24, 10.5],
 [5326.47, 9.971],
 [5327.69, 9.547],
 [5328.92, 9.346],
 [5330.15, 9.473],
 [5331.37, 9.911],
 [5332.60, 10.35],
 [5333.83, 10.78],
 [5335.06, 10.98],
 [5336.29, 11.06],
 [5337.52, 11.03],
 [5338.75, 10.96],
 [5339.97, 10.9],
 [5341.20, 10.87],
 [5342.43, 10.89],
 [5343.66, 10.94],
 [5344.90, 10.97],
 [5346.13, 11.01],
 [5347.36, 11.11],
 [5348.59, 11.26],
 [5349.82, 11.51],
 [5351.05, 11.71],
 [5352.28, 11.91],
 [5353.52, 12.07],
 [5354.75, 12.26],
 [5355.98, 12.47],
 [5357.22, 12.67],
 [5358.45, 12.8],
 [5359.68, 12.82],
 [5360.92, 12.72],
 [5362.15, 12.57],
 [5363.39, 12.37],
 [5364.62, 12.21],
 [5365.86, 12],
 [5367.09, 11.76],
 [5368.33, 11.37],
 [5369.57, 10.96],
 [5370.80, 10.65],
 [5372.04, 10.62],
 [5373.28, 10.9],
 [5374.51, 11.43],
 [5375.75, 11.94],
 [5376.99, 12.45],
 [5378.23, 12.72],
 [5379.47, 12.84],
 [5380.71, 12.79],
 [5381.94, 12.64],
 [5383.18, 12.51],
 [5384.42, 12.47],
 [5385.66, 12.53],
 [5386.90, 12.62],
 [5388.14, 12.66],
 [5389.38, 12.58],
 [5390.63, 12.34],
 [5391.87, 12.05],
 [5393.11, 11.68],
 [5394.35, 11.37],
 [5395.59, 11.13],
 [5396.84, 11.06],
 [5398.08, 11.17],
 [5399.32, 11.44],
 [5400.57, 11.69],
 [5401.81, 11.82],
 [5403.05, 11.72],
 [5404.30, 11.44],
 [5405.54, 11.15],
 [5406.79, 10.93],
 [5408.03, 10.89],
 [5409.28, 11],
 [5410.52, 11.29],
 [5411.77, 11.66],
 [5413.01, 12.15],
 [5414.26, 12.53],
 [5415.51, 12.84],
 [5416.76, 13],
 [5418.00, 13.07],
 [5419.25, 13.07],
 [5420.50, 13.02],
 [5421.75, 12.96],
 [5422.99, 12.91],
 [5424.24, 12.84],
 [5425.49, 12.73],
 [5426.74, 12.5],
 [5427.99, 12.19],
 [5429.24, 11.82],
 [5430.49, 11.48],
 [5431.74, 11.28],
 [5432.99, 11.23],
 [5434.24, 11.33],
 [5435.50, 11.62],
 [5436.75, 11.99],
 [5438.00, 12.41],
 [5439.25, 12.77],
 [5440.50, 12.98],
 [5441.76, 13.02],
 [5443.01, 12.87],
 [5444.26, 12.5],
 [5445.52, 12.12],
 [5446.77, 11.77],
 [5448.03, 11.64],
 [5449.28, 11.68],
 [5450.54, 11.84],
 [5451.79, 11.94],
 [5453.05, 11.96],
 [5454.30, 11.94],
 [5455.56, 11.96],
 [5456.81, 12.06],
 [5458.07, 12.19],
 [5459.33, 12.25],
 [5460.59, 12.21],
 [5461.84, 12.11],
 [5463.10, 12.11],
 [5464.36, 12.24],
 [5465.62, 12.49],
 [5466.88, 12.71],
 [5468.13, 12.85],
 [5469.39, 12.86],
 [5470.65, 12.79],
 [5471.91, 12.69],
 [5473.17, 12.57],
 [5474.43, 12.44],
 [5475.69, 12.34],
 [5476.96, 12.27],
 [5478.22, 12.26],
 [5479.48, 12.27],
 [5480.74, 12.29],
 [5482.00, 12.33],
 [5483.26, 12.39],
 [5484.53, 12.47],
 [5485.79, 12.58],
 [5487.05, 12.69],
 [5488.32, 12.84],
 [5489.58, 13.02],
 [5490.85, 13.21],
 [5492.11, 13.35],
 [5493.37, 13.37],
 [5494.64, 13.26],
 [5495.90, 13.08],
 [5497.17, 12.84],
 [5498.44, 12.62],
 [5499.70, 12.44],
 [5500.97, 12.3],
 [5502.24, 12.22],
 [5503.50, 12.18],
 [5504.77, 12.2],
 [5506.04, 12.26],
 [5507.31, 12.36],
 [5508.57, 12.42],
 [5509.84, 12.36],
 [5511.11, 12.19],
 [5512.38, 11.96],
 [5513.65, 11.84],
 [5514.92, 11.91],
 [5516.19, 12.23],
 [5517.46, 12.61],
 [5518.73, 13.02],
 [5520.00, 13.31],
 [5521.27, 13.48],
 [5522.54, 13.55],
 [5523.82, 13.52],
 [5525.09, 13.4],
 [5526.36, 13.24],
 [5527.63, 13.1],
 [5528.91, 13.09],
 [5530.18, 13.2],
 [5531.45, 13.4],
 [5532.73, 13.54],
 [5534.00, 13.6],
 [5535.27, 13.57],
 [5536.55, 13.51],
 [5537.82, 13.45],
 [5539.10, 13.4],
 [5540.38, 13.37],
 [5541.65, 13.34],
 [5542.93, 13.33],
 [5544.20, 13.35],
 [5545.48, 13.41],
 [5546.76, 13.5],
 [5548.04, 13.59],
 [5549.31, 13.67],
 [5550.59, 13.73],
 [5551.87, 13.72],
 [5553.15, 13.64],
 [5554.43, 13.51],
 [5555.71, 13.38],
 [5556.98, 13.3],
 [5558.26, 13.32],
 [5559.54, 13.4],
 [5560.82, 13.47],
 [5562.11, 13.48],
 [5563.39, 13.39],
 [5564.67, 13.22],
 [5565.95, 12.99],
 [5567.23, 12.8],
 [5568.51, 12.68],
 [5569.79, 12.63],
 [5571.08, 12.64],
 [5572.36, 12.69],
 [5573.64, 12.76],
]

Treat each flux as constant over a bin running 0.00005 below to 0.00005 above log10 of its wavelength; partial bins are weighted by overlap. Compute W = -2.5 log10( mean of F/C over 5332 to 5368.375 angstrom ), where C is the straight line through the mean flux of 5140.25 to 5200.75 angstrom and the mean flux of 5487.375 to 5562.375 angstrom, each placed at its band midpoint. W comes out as -0.15 mag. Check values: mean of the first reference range 7.11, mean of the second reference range 13.1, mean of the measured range 11.6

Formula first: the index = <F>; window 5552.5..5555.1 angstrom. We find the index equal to 13.6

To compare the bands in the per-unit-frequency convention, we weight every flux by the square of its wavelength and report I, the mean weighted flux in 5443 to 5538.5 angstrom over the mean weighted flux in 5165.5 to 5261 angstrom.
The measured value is 1.6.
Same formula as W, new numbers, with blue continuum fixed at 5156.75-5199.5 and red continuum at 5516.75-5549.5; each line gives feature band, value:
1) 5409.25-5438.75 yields -0.076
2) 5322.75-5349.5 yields -0.085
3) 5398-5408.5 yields -0.033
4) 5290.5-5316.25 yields -0.227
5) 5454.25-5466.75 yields -0.011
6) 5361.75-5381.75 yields -0.135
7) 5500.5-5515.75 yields 0.063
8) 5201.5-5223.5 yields -0.119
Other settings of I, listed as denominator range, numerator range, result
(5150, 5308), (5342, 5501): 1.43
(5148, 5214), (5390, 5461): 1.86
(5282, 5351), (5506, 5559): 1.28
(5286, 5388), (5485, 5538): 1.19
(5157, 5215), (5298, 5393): 1.73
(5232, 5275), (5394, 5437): 1.26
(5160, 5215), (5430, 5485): 1.91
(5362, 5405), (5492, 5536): 1.13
